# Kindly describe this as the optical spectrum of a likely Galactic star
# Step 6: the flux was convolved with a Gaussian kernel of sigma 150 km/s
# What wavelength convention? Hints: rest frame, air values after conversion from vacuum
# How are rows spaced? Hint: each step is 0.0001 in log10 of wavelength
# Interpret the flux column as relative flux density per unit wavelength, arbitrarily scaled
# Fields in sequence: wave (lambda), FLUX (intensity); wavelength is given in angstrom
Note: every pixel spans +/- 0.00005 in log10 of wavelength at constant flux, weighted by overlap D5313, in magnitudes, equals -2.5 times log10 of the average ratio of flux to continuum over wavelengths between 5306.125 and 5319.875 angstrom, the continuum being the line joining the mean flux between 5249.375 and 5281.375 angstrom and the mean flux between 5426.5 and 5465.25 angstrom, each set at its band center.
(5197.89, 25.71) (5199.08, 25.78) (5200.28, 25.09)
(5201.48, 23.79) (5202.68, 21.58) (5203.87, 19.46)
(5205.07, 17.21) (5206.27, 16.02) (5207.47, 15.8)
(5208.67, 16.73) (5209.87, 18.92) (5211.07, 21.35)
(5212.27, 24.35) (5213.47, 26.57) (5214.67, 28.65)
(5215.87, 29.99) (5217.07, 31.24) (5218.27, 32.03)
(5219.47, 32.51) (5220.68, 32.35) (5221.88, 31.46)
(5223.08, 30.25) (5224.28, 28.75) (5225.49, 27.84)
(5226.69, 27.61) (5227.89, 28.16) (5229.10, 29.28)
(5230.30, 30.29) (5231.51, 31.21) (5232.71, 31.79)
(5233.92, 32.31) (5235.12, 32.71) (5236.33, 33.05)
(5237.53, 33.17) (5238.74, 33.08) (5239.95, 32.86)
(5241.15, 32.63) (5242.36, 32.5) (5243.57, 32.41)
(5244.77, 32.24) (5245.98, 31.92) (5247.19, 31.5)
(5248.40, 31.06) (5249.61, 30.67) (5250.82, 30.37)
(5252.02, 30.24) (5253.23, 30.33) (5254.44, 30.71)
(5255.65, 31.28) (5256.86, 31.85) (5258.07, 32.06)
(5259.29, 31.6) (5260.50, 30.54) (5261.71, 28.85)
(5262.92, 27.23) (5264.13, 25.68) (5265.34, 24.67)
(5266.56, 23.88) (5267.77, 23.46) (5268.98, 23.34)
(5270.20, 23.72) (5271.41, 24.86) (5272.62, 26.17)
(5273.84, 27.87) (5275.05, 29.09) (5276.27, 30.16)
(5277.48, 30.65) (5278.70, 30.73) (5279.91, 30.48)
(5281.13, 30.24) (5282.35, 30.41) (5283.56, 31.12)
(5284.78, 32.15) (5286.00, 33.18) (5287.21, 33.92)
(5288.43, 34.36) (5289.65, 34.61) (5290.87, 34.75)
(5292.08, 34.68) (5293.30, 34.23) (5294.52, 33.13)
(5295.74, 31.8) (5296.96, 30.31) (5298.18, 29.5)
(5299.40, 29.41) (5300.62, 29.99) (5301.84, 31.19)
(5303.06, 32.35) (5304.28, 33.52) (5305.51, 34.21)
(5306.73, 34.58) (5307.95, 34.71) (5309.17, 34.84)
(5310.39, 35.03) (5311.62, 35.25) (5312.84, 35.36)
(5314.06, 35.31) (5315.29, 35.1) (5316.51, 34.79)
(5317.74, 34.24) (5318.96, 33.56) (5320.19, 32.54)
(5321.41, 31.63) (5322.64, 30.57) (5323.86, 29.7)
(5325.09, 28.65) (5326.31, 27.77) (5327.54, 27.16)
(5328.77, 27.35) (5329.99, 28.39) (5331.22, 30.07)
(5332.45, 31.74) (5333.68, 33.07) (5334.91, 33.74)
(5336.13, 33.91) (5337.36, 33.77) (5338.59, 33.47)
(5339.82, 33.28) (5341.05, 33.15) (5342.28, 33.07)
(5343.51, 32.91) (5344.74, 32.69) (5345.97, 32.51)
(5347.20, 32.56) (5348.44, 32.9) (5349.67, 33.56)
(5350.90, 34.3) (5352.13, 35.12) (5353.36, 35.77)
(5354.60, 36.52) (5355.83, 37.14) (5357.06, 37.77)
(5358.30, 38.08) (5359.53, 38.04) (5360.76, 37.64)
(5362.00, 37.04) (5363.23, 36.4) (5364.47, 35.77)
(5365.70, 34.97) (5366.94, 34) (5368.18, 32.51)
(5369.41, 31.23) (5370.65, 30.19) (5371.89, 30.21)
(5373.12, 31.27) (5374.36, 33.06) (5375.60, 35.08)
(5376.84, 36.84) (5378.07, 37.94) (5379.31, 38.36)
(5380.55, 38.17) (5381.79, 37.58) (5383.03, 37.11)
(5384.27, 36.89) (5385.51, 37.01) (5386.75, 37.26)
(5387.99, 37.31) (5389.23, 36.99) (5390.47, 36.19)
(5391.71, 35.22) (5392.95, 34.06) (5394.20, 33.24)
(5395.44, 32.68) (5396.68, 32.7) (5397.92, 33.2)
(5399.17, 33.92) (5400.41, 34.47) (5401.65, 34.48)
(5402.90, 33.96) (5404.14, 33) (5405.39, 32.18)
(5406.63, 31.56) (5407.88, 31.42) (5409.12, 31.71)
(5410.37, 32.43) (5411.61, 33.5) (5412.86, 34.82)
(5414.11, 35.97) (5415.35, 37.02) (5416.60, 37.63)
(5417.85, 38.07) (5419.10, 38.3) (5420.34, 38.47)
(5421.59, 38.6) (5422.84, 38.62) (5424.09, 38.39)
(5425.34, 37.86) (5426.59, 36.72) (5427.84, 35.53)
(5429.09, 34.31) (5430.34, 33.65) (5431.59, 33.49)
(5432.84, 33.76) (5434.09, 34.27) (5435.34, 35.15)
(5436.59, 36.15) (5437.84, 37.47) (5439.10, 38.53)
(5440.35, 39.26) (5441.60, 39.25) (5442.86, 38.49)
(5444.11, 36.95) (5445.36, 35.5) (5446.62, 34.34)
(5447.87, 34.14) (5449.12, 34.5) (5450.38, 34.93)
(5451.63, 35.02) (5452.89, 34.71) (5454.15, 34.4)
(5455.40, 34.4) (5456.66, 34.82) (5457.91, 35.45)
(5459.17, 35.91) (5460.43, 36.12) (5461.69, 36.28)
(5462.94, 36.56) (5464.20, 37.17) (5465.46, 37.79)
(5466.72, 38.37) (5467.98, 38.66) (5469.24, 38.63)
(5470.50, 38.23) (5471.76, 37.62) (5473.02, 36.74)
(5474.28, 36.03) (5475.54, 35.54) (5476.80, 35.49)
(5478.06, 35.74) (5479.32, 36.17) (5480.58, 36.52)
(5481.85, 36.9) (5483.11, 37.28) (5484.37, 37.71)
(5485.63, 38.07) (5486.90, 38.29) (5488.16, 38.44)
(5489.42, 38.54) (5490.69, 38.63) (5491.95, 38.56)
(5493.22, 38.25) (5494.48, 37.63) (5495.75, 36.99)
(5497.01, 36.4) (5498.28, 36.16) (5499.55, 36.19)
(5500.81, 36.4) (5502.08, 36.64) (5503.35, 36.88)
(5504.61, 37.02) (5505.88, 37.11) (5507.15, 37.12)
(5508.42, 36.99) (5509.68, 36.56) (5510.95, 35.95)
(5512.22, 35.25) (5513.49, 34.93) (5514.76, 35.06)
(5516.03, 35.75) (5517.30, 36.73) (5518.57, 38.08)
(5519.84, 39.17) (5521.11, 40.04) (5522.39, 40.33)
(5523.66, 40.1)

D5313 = -0.14 mag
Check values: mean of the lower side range 28.5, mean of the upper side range 35.7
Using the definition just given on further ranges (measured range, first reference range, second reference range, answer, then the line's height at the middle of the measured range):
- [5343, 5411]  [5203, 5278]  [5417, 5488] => -0.034 mag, 33.6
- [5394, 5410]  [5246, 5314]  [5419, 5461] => 0.060 mag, 34.8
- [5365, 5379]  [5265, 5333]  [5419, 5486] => 0.003 mag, 33.6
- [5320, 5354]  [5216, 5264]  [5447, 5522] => 0.044 mag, 33.3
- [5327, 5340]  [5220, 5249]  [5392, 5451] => 0.067 mag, 33.4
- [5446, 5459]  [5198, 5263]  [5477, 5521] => 0.026 mag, 35.6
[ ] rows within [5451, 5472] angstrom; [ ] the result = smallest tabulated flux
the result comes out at 34.4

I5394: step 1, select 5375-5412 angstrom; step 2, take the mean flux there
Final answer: 34.9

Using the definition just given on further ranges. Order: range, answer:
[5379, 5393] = 36.9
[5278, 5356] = 32.7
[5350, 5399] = 35.4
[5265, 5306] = 30.3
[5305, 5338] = 32.5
